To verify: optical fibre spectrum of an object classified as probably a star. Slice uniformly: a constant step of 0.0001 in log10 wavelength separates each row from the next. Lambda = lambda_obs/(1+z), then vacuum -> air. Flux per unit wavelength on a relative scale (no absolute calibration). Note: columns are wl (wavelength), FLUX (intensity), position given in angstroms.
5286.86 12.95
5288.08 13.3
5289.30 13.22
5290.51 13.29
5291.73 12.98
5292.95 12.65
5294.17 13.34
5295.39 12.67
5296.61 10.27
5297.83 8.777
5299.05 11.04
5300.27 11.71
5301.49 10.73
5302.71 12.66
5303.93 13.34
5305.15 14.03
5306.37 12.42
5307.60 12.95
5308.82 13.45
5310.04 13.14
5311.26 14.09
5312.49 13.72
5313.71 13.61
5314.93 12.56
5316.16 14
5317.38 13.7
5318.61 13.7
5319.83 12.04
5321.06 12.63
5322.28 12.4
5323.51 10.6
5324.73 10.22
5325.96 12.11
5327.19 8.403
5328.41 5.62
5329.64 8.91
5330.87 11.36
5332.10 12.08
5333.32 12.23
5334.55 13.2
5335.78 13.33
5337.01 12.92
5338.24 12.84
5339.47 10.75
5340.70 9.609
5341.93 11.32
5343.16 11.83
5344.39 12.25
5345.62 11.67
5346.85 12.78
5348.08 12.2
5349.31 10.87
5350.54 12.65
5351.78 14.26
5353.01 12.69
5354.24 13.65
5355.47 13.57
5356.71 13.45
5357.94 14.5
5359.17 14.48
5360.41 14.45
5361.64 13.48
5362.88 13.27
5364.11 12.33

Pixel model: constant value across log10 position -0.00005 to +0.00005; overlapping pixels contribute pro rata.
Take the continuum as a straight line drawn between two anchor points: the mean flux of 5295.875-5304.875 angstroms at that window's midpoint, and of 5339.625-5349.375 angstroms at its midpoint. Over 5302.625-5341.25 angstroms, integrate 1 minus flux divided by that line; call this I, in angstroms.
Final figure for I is -2.31 angstroms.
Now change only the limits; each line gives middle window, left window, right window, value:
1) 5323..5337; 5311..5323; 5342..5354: 2.2 angstroms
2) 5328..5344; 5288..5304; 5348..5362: 2.0 angstroms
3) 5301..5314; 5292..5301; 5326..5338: -2.0 angstroms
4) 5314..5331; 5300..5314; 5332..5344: 1.6 angstroms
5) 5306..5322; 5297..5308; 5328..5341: -2.1 angstroms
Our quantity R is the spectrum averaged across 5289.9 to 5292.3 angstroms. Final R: 13.2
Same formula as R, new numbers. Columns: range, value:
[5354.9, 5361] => 14.1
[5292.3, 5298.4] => 11.6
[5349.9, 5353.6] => 13.2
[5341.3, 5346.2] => 11.8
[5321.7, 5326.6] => 11.3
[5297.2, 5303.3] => 11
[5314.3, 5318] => 13.4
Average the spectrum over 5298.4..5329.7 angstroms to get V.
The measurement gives 12.1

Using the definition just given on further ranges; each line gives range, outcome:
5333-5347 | 12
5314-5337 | 11.7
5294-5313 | 12.4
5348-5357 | 12.9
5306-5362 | 12.4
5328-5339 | 11.5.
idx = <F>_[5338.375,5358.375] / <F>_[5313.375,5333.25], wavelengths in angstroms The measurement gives 1.1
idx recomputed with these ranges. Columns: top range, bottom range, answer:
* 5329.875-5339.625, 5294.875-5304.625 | 1.08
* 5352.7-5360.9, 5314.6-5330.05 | 1.23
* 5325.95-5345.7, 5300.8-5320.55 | 0.85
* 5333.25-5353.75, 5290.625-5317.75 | 0.97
